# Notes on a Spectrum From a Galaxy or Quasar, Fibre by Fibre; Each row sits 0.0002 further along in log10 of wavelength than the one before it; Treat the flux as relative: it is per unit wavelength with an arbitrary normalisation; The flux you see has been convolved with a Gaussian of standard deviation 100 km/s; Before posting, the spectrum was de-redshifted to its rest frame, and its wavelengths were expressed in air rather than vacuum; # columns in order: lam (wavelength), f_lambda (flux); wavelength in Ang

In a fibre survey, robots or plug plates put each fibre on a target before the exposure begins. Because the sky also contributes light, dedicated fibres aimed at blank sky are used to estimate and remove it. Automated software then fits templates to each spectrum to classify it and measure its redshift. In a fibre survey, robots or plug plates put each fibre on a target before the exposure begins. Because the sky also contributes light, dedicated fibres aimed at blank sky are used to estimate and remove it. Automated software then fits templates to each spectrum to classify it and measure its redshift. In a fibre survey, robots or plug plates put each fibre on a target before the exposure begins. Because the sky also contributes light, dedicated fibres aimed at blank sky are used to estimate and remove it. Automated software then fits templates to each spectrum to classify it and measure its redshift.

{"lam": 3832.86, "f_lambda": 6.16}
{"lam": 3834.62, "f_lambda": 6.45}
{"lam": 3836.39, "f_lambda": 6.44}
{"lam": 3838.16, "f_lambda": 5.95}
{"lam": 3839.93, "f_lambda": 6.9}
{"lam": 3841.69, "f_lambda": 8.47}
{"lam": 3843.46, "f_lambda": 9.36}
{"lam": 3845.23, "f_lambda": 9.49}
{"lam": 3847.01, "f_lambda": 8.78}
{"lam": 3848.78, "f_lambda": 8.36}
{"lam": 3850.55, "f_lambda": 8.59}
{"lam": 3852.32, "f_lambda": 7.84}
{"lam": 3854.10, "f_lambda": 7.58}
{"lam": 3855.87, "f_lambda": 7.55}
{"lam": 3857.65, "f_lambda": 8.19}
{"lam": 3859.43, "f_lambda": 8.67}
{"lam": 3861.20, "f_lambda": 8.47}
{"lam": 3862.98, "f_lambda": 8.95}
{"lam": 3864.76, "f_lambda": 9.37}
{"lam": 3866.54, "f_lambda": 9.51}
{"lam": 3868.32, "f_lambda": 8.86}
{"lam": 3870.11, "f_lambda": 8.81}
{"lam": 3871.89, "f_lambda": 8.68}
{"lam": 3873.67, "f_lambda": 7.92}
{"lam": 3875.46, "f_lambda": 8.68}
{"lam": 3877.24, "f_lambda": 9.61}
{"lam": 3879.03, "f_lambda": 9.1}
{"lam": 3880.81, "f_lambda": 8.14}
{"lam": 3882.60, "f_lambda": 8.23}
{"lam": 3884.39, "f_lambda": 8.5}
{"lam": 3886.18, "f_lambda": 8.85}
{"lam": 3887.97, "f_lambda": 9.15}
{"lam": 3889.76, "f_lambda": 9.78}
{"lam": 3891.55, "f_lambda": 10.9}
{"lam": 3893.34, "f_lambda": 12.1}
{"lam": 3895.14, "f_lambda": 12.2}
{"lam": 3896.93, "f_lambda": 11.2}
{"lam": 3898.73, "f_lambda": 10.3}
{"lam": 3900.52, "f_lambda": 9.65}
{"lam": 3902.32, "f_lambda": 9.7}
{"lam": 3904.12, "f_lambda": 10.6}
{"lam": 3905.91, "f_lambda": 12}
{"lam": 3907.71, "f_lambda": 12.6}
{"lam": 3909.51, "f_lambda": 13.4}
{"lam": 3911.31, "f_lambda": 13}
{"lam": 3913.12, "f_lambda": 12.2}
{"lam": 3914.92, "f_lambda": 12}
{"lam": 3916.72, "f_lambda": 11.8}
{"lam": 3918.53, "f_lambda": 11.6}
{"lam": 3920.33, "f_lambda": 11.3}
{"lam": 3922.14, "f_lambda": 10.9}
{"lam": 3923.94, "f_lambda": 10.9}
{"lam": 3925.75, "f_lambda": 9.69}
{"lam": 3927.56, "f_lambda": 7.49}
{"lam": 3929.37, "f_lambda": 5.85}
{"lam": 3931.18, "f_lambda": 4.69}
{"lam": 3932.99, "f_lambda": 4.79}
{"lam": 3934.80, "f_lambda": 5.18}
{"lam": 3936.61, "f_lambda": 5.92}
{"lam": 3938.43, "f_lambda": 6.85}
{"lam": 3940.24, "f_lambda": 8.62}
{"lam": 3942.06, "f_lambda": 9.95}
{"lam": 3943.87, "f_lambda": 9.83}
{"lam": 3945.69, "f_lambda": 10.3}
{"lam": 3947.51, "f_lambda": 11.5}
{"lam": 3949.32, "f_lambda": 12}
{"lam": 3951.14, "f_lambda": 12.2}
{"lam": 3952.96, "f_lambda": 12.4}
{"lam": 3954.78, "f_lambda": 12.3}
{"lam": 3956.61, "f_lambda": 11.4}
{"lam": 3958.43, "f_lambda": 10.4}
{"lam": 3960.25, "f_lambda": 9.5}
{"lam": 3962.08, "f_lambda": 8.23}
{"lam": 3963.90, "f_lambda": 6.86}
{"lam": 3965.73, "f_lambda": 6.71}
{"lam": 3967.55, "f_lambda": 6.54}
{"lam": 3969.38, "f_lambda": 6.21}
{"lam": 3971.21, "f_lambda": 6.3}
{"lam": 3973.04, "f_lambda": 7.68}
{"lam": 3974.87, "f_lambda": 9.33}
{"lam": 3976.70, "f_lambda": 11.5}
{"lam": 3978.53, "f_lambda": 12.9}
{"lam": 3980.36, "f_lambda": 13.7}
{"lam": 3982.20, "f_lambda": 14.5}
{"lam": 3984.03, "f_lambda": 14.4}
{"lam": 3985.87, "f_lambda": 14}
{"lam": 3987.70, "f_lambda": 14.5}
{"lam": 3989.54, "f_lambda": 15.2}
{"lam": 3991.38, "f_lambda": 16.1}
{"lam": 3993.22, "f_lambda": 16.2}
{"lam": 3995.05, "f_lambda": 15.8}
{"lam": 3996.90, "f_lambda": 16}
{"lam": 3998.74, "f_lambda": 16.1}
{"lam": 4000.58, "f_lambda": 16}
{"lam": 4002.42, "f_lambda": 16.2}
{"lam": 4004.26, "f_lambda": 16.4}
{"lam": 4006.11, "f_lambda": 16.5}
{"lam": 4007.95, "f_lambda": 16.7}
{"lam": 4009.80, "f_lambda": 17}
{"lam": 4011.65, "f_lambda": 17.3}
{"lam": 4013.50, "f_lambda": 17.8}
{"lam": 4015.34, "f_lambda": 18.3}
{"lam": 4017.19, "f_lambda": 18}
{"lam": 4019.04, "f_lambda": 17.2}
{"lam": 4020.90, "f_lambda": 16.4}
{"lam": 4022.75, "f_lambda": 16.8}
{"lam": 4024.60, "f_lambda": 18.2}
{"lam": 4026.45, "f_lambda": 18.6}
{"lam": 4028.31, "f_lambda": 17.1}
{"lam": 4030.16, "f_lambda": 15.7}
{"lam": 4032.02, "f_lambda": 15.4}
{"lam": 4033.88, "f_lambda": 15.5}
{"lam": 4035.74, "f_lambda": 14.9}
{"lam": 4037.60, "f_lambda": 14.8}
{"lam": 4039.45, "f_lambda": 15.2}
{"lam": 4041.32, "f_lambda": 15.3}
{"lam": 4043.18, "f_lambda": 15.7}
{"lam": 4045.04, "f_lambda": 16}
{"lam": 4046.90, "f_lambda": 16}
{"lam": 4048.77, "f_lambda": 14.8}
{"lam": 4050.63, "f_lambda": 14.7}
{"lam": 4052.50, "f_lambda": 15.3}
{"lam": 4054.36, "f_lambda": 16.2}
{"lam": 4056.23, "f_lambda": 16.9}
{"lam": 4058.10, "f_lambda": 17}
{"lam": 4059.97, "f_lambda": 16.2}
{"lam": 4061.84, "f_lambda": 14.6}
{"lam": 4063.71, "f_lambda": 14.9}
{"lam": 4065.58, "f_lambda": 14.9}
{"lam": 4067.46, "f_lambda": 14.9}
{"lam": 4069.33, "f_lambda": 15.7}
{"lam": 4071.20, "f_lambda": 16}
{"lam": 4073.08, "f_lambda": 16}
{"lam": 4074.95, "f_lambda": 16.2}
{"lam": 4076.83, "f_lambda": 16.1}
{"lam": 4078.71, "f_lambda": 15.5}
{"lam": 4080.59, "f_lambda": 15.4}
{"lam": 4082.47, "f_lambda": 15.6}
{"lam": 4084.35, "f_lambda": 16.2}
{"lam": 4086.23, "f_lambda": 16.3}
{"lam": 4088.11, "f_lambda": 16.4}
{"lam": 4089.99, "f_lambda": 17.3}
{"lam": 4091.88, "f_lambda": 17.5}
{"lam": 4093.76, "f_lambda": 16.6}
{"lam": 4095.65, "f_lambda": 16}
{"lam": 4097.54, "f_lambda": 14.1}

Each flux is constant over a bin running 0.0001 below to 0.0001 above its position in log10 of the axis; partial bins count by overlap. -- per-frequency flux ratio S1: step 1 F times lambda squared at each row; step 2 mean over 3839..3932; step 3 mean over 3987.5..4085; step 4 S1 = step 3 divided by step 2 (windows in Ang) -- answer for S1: 1.81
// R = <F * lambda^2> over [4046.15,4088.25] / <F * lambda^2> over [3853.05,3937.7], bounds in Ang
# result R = 1.8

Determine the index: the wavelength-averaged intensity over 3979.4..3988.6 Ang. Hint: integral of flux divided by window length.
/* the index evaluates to 14.2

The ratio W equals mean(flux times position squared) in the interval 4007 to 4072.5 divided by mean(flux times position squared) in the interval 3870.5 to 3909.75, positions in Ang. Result 1.74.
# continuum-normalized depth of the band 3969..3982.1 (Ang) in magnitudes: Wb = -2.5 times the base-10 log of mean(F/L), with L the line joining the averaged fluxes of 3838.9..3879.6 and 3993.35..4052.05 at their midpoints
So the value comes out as 0.37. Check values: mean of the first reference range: 8.58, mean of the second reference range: 16.3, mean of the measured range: 10.1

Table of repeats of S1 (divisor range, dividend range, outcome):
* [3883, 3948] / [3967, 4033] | 1.58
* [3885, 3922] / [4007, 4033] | 1.63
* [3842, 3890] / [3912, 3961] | 1.16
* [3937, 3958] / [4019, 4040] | 1.61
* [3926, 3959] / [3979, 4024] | 1.85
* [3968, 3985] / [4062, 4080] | 1.53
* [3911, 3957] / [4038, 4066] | 1.70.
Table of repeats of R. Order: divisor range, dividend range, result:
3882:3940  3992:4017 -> 1.79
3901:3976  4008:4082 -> 1.78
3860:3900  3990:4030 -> 1.91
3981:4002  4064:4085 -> 1.06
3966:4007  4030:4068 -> 1.21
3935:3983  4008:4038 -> 1.80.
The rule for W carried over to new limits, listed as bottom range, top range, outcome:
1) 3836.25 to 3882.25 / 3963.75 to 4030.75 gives 1.84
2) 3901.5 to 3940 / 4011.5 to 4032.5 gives 1.89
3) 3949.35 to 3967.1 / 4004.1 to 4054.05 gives 1.69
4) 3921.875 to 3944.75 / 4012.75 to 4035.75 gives 2.32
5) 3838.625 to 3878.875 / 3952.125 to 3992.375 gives 1.36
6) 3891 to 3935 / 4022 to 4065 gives 1.65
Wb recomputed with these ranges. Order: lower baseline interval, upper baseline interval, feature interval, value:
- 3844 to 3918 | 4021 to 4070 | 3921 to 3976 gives 0.37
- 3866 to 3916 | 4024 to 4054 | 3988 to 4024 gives -0.14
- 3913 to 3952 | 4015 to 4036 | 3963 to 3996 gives 0.15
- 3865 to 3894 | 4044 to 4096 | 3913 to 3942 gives 0.24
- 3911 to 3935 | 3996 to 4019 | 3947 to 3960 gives 0.04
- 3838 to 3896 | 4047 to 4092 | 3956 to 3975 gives 0.46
